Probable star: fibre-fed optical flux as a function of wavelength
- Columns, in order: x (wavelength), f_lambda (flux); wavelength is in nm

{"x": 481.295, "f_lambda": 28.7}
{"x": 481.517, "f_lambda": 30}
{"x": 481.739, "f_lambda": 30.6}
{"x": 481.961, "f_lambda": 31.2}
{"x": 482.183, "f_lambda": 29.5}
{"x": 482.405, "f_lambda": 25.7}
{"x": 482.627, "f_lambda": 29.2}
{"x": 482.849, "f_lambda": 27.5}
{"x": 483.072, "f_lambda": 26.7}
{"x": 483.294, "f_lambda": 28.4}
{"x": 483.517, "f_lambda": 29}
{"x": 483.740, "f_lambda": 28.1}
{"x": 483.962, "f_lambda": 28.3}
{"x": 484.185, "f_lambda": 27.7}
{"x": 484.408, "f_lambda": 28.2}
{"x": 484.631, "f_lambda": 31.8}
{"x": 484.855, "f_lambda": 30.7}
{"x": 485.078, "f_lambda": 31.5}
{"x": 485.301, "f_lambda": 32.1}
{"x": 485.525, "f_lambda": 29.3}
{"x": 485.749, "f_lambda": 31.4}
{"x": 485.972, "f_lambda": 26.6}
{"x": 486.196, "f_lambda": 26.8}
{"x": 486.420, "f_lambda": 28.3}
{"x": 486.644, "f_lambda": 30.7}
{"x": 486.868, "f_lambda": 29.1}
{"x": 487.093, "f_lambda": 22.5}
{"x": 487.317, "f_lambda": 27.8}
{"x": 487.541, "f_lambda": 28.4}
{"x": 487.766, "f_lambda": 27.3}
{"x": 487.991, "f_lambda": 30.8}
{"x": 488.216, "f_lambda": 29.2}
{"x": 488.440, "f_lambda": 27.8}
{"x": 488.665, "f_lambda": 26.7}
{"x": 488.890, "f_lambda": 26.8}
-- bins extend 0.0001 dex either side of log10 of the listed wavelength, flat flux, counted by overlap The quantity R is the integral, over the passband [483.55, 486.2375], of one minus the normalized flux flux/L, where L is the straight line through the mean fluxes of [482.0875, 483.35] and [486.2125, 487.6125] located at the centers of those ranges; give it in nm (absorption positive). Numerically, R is -0.162 nm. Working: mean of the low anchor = 27.8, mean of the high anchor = 27.7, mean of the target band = 29.4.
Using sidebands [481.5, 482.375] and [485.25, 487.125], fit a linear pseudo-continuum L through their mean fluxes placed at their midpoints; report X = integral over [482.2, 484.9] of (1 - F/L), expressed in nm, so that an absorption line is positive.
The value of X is 0.093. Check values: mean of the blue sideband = 29.9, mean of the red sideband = 28.7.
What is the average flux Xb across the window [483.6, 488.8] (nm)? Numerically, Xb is 28.7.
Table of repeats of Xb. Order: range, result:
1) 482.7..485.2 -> 28.9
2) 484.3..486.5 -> 29.7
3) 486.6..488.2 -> 28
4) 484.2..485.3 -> 30.5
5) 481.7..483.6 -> 28.6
